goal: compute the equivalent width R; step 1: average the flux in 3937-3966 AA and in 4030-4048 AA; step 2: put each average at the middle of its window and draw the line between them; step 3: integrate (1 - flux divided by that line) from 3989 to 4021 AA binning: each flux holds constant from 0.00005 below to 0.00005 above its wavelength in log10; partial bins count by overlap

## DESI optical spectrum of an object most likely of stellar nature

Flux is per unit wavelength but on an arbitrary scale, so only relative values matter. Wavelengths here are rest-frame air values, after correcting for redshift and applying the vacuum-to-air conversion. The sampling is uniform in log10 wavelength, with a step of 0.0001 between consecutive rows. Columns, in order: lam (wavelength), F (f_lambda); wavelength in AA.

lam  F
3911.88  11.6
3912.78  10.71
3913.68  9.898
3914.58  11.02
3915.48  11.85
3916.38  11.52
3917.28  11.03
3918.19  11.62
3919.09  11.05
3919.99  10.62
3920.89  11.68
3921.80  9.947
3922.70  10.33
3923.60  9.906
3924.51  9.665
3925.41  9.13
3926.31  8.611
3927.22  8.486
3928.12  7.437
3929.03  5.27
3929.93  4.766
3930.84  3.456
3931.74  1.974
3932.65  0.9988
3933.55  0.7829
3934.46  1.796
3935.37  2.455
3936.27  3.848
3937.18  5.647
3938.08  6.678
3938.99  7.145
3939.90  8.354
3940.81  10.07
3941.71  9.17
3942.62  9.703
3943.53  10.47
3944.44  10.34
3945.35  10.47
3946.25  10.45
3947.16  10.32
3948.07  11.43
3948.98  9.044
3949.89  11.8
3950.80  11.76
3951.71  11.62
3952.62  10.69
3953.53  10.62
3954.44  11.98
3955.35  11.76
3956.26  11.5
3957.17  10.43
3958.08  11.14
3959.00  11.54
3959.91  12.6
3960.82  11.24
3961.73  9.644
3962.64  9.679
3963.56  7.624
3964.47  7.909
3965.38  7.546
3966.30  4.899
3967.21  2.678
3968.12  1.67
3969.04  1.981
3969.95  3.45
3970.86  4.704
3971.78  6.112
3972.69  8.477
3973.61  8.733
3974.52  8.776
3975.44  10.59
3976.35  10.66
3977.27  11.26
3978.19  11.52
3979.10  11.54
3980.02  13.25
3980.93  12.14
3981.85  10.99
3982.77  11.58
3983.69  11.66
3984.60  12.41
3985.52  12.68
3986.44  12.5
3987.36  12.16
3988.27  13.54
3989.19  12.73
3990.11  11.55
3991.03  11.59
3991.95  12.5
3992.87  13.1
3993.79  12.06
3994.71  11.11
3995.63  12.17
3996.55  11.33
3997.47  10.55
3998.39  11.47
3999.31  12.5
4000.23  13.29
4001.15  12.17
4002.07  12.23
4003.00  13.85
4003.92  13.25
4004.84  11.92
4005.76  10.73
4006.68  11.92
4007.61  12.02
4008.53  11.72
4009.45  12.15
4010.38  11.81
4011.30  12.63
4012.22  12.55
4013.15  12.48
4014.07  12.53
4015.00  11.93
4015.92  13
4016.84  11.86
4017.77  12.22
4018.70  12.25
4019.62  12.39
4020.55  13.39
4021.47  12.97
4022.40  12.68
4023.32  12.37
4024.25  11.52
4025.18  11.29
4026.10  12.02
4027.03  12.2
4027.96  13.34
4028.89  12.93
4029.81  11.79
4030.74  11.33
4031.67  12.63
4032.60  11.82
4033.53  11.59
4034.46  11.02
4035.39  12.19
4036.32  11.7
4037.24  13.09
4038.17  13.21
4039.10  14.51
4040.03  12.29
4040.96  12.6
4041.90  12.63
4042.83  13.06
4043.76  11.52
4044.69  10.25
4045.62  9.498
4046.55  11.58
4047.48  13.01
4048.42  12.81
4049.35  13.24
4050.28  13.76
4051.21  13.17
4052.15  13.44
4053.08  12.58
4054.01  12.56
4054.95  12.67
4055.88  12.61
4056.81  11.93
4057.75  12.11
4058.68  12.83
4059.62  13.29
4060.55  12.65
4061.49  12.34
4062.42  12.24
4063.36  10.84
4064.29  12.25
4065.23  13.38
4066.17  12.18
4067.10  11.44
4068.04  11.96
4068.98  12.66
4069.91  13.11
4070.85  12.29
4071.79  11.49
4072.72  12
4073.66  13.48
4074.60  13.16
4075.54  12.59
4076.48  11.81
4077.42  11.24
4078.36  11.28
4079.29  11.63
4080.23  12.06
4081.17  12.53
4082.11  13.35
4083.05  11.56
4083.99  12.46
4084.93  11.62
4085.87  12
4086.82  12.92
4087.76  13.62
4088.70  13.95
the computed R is -2.6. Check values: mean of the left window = 10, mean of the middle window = 12.2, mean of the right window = 12.1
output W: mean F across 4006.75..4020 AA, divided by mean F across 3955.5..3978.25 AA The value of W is 1.49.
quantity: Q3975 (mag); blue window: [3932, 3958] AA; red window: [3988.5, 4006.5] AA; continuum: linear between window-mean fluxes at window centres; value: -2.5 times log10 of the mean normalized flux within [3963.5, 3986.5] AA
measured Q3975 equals 0.23 mag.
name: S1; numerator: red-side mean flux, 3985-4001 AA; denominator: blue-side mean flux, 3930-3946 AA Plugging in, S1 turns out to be 2.0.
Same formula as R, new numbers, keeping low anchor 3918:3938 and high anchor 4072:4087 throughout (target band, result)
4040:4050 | -1.0 AA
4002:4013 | -3.0 AA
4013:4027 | -3.2 AA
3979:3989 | -4.0 AA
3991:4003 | -3.7 AA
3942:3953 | -4.8 AA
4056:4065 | -0.6 AA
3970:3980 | -0.9 AA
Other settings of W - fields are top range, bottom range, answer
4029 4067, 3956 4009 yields 1.18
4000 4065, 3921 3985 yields 1.44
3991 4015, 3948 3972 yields 1.39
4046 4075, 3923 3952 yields 1.65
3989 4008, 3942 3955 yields 1.12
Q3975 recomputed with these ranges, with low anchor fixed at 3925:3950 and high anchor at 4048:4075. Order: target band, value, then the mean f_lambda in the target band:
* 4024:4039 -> -0.09 mag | 12.2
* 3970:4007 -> -0.21 mag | 11.3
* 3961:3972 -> 0.39 mag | 5.79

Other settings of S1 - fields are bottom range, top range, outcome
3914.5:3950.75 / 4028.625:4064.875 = 1.49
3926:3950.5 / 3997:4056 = 1.74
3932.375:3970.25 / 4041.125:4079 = 1.49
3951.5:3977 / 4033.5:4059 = 1.45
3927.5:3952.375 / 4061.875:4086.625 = 1.66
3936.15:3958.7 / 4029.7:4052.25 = 1.23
